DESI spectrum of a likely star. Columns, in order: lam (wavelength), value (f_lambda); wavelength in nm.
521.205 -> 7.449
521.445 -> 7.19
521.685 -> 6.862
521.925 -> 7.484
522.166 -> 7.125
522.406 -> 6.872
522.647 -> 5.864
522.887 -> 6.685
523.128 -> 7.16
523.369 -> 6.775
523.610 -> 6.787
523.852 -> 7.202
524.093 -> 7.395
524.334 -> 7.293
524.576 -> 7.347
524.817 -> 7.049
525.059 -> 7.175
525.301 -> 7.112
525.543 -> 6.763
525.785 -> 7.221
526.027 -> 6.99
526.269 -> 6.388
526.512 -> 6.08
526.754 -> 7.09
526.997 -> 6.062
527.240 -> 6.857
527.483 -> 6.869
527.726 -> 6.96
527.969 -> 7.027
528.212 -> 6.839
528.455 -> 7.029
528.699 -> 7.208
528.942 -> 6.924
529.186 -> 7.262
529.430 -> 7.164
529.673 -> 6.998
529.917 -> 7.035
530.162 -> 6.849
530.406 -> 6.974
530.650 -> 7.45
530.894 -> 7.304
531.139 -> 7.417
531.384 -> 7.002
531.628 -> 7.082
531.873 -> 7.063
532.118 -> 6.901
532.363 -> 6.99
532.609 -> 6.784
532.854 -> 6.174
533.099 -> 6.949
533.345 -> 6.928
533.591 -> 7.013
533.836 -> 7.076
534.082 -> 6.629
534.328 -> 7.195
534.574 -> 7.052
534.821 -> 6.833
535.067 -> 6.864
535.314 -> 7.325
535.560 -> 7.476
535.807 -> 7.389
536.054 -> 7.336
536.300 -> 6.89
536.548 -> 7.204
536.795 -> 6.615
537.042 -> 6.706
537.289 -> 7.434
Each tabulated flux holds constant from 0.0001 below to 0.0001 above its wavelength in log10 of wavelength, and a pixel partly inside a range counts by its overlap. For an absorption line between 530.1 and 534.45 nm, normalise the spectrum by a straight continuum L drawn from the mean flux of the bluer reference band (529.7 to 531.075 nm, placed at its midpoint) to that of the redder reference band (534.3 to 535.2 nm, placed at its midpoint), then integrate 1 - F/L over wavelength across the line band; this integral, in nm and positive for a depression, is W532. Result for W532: 0.04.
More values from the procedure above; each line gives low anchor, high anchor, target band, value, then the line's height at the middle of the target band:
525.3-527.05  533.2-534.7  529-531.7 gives -0.11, 6.85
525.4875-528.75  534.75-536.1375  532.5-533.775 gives 0.06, 7.1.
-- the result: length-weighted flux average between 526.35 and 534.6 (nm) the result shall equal 6.94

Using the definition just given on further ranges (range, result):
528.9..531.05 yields 7.12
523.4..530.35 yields 6.96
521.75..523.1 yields 6.83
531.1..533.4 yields 6.91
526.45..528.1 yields 6.73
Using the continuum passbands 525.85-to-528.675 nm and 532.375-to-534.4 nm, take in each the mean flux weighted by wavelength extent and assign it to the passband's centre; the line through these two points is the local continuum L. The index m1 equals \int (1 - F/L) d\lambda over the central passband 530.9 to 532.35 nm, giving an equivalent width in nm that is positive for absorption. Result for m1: -0.06 nm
